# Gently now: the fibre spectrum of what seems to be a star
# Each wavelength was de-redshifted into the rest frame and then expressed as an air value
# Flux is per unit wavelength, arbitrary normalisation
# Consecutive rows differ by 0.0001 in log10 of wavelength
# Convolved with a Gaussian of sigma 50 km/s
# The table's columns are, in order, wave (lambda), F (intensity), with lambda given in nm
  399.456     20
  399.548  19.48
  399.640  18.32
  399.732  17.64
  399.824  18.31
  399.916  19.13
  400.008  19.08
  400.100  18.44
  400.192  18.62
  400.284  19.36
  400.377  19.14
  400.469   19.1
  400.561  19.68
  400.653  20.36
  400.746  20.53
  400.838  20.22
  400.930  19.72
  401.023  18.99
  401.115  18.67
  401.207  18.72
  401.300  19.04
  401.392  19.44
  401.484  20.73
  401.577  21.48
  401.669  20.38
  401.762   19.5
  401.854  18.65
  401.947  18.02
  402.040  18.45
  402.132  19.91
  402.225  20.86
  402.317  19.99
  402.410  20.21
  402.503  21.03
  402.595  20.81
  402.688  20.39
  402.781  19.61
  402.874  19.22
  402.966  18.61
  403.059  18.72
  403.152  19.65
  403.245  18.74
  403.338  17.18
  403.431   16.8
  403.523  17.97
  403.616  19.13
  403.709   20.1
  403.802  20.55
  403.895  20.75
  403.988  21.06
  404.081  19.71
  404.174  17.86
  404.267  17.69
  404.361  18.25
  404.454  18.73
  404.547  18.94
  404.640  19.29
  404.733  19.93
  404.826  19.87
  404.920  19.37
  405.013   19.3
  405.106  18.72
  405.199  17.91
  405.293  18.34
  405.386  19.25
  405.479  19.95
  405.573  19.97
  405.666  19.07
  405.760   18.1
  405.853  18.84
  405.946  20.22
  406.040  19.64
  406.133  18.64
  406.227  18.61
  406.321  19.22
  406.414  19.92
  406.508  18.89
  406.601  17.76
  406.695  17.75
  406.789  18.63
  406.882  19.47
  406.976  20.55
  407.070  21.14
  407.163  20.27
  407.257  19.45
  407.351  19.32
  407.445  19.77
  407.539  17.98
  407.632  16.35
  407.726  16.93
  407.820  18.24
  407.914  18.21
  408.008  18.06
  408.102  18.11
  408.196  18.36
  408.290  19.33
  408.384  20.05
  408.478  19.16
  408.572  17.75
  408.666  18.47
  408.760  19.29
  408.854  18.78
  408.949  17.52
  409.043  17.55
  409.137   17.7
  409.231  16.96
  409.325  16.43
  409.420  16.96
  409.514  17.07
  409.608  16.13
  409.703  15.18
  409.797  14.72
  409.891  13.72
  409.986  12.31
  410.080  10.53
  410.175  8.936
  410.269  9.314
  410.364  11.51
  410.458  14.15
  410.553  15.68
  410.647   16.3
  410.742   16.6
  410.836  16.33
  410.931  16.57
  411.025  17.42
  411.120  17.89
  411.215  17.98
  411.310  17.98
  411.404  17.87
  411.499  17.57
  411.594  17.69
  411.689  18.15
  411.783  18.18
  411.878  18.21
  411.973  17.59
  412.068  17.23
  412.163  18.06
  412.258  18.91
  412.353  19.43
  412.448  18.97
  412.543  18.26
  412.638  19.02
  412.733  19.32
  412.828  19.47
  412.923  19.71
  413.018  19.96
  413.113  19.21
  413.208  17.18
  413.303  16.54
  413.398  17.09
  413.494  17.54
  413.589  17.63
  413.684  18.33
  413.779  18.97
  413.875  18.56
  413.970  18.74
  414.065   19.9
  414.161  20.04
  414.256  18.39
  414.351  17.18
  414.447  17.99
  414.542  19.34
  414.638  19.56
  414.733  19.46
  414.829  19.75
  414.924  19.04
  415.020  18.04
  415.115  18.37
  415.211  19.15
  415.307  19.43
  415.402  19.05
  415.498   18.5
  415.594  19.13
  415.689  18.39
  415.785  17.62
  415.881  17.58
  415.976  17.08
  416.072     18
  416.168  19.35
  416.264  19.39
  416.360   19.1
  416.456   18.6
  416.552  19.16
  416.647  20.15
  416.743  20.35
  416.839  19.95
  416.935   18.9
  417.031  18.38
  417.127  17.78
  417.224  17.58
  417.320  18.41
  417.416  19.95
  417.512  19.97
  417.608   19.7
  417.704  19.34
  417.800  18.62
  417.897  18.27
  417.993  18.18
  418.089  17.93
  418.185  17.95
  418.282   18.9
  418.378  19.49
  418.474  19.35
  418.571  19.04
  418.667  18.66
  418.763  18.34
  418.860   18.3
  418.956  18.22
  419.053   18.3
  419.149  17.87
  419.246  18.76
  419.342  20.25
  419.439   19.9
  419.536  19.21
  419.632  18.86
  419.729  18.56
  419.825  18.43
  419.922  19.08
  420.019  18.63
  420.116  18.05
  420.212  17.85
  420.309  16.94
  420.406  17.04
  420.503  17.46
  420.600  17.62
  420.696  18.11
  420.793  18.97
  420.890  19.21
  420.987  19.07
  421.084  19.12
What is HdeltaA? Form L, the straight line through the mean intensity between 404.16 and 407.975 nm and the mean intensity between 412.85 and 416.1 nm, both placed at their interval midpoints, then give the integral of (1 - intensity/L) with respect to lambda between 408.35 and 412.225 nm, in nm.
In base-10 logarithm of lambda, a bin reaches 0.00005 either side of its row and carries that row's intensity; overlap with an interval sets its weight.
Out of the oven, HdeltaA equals 0.48 nm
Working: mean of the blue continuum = 18.9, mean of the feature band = 16.4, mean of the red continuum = 18.6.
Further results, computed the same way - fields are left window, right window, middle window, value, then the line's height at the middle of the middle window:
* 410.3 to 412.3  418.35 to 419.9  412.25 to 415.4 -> -0.210 nm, 17.6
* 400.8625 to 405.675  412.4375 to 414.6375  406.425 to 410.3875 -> 0.369 nm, 19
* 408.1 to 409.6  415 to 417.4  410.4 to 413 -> 0.073 nm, 18.3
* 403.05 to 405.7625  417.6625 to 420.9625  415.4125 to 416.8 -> -0.009 nm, 18.6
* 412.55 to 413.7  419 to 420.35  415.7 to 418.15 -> -0.030 nm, 18.5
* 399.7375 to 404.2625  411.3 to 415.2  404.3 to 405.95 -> 0.007 nm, 19.2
